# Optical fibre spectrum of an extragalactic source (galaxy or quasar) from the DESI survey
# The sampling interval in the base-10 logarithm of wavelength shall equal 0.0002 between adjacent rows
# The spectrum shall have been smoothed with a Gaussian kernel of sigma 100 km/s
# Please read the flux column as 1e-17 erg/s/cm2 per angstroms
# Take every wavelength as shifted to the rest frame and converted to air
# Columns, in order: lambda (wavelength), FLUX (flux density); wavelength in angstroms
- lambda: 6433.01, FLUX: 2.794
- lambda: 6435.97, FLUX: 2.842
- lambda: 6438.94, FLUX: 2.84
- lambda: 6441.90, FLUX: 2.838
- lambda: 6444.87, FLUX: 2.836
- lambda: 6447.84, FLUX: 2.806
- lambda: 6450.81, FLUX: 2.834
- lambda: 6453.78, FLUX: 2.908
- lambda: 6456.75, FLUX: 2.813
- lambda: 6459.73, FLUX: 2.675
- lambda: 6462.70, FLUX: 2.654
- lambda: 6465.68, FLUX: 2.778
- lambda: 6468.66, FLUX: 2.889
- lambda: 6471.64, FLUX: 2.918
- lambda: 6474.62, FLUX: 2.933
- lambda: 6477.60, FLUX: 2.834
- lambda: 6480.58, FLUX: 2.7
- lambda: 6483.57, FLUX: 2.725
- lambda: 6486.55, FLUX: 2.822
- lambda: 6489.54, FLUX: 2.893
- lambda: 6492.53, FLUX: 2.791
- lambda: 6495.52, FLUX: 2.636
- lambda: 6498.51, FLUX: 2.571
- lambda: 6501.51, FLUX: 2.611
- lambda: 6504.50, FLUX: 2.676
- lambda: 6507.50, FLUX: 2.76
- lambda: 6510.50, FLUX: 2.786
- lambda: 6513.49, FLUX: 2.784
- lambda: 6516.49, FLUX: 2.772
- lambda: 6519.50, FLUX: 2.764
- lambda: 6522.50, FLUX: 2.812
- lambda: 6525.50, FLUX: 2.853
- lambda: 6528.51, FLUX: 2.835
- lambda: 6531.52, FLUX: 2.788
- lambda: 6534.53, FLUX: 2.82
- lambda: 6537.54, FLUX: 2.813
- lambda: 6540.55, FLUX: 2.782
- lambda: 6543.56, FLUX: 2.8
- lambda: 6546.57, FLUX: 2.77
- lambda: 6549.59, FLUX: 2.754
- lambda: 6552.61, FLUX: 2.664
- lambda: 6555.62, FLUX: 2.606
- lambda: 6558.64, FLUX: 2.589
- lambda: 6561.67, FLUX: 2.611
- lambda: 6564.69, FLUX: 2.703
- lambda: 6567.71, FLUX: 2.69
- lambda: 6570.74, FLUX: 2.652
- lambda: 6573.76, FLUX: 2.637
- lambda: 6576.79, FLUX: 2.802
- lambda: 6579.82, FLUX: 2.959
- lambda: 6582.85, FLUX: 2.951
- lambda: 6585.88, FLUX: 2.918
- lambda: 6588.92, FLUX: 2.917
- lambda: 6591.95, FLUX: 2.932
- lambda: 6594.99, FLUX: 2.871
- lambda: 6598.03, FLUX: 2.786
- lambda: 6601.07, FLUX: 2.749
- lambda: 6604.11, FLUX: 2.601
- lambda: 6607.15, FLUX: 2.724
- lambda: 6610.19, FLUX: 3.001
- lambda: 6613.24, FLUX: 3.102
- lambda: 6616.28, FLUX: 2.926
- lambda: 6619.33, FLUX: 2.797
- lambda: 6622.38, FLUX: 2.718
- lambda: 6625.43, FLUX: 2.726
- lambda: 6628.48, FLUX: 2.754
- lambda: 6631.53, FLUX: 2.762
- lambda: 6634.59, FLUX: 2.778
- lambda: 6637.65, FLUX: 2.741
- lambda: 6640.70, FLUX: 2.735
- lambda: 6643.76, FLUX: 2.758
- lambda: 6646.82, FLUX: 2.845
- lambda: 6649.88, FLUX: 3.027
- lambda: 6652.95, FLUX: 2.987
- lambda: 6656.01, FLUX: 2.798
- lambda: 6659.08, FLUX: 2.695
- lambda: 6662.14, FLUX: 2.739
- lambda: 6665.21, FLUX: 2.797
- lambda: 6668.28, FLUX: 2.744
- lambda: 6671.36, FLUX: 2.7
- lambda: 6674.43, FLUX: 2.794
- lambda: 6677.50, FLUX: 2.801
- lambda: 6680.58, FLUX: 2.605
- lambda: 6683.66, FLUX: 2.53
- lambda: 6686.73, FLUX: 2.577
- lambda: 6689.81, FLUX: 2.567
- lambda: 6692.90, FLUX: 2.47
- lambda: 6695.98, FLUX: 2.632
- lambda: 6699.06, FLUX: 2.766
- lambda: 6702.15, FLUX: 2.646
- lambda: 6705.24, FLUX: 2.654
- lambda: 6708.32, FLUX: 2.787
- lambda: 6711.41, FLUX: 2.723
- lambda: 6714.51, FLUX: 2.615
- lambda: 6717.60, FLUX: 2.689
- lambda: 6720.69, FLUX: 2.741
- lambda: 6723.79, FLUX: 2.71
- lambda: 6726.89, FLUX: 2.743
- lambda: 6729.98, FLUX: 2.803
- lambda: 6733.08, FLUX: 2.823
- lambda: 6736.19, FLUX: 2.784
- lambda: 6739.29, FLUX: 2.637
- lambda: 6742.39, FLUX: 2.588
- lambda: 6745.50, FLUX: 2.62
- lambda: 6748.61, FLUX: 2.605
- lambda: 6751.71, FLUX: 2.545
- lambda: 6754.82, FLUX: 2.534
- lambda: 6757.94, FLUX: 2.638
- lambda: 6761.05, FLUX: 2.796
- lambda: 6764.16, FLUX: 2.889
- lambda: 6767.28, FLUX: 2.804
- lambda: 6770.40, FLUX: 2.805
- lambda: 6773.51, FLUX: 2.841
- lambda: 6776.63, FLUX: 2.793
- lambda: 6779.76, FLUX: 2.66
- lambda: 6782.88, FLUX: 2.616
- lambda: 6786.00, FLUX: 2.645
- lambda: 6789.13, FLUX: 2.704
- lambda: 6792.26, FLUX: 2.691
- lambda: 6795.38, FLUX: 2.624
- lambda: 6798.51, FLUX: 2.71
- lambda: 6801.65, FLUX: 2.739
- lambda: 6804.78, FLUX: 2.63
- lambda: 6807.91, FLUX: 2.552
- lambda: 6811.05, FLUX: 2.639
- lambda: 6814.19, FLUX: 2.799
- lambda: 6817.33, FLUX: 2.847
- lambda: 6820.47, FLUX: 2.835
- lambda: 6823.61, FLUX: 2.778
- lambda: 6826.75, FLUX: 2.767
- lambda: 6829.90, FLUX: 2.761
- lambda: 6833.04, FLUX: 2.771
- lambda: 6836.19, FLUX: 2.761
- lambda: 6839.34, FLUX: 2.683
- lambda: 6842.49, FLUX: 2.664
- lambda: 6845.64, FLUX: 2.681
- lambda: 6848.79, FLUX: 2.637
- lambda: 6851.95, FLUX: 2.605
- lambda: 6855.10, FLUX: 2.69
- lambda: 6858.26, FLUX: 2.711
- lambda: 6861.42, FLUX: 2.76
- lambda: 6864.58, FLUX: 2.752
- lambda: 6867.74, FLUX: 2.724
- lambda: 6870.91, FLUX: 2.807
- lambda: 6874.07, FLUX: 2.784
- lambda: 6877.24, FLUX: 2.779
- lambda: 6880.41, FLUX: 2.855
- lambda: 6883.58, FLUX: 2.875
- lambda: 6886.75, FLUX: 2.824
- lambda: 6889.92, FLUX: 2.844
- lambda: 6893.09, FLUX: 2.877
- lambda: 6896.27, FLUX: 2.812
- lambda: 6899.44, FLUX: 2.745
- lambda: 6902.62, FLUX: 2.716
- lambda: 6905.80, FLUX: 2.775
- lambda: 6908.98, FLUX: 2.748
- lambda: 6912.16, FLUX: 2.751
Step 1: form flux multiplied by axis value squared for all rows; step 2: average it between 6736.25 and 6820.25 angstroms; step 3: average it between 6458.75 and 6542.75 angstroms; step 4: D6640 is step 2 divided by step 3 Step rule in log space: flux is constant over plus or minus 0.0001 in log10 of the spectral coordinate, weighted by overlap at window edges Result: 1.1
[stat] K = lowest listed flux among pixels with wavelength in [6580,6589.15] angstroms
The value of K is 2.917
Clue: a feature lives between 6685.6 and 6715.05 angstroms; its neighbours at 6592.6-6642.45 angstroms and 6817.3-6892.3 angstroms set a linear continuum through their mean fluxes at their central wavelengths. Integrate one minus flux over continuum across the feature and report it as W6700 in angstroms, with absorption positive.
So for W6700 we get 1.5 angstroms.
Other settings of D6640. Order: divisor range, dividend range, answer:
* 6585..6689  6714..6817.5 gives 1.01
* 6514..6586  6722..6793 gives 1.04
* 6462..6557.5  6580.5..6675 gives 1.06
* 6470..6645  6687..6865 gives 1.04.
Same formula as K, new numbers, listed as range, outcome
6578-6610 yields 2.601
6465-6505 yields 2.571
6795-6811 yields 2.552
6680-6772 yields 2.47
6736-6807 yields 2.534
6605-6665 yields 2.695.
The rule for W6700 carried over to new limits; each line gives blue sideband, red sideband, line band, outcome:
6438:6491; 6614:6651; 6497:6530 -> 0.8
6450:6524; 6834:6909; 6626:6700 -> 0.9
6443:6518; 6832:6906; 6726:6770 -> 0.9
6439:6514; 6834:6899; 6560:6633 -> -0.8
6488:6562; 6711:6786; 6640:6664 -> -0.9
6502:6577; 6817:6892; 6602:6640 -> -0.8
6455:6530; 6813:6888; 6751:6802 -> 0.9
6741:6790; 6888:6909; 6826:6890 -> 0.4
